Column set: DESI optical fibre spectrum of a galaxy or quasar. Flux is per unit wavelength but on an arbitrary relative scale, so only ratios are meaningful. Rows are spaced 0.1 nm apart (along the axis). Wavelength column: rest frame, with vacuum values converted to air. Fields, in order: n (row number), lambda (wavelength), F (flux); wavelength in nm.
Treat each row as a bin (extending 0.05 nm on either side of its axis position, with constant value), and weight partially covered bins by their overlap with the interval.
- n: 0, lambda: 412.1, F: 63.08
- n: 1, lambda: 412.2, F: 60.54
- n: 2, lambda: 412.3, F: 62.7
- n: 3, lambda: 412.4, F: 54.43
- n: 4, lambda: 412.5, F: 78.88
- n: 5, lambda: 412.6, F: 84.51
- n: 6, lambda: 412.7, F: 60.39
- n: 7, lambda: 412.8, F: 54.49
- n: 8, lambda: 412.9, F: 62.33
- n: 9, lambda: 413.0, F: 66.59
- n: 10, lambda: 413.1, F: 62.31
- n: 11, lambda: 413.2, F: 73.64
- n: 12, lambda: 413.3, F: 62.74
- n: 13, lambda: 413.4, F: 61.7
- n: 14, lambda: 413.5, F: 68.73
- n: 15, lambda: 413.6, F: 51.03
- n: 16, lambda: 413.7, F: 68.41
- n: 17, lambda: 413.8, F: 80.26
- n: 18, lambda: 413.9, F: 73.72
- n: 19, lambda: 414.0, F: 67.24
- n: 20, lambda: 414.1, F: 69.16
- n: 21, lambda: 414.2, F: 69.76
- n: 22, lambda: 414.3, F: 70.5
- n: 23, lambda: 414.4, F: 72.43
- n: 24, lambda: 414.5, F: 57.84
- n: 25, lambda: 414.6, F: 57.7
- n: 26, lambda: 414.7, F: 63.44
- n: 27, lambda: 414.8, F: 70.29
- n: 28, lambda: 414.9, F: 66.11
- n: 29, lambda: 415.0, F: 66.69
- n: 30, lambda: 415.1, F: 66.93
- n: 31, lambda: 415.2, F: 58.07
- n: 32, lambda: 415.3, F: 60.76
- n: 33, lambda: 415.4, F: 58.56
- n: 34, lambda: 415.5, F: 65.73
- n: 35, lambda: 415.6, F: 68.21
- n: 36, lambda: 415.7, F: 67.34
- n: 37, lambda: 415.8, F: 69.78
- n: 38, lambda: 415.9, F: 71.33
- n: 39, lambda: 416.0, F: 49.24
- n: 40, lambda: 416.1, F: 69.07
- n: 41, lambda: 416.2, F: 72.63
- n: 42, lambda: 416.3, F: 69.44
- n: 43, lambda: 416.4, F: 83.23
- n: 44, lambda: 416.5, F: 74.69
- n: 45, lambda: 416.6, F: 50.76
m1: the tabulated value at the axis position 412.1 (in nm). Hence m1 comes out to 63.08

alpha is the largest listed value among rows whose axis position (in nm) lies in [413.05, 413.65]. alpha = 73.64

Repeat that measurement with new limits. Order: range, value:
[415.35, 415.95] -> 71.33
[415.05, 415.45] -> 66.93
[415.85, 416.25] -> 72.63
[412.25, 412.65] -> 84.51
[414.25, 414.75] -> 72.43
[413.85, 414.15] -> 73.72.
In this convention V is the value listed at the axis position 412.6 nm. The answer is 84.51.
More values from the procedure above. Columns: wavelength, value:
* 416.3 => 69.44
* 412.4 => 54.43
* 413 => 66.59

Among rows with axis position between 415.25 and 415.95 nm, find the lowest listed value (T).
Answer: 58.56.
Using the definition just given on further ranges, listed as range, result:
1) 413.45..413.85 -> 51.03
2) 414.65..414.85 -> 63.44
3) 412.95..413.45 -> 61.7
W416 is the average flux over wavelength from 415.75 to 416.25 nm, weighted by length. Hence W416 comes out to 66.4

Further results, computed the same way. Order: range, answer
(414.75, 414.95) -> 68.2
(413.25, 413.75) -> 62.5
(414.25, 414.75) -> 64.4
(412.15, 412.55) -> 64.1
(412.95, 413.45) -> 65.4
